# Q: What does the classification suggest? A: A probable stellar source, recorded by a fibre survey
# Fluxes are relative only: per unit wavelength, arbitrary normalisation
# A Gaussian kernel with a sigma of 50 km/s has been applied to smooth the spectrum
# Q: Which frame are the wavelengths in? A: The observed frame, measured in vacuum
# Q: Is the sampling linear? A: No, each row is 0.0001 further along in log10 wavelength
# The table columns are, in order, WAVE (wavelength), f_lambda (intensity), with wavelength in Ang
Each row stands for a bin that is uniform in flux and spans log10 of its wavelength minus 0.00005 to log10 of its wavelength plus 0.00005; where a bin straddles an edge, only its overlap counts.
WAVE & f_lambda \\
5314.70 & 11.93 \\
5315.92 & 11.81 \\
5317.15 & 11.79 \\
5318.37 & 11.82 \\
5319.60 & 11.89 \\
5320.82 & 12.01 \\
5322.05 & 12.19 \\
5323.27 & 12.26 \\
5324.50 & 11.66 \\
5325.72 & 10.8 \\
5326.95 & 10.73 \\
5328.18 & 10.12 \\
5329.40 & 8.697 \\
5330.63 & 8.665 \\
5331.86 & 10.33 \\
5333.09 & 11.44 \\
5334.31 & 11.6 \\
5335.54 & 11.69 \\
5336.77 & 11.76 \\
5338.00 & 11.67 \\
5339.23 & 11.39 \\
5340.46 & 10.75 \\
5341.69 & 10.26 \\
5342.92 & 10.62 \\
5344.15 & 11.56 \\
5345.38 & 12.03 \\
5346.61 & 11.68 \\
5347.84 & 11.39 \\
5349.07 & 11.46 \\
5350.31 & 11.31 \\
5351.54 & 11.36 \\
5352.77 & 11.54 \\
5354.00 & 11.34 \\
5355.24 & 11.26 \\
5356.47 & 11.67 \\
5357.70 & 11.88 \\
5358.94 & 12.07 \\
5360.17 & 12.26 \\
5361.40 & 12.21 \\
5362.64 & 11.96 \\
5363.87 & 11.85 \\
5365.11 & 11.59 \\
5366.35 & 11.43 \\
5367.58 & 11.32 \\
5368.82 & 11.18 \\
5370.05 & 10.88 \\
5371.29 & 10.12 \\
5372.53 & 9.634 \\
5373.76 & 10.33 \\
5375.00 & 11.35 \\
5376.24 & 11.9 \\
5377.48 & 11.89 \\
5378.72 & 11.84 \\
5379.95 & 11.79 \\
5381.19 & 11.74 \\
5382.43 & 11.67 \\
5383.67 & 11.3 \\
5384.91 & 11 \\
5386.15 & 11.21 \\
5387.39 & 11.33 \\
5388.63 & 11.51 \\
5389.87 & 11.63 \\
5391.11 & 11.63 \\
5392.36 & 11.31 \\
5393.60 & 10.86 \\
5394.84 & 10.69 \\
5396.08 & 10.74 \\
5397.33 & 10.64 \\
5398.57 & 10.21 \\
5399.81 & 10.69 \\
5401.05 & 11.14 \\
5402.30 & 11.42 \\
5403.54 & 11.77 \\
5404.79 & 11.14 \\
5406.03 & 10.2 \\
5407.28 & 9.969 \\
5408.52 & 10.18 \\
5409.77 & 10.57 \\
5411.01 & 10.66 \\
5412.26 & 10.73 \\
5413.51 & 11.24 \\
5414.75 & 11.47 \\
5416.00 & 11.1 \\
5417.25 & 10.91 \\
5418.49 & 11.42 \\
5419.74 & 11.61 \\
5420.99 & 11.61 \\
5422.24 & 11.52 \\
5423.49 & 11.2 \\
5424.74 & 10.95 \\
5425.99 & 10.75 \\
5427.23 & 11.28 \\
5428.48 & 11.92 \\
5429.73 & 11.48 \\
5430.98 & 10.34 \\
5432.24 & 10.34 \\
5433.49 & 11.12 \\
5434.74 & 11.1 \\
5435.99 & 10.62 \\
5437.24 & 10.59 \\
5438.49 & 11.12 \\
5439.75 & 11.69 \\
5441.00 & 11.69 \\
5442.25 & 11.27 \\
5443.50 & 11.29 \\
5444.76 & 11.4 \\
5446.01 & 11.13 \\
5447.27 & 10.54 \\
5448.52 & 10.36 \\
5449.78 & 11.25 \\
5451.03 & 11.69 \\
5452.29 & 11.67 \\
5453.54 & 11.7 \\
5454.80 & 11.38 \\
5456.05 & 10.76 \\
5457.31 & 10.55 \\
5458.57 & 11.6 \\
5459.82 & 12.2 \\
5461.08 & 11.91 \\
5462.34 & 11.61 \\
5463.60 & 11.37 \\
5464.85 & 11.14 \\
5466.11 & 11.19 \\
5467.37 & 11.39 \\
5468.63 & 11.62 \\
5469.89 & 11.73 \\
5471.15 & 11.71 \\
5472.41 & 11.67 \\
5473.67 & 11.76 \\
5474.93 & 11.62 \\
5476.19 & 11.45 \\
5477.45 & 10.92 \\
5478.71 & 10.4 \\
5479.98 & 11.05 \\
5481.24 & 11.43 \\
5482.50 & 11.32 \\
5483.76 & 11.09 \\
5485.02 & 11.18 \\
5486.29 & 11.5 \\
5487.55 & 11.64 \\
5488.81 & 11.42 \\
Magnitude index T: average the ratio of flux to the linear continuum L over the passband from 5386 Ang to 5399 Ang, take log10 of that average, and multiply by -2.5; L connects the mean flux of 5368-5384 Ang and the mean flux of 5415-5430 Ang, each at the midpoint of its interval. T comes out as 0.02 mag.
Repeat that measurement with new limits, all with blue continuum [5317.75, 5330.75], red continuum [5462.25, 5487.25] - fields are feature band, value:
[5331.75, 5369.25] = -0.04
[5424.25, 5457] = 0.02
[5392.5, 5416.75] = 0.04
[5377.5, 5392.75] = -0.03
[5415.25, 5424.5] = -0.01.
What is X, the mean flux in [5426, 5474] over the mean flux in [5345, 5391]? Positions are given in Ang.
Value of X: 1.0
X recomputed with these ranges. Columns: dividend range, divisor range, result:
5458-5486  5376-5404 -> 1.01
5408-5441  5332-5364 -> 0.96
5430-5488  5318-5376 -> 1.00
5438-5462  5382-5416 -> 1.03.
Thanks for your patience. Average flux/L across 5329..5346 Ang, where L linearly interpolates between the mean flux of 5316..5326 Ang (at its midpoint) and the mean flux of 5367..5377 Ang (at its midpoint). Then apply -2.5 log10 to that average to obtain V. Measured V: 0.06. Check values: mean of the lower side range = 11.8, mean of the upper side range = 10.8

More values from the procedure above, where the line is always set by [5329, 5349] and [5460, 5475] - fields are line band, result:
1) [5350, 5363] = -0.06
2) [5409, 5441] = 0.03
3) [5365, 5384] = -0.01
